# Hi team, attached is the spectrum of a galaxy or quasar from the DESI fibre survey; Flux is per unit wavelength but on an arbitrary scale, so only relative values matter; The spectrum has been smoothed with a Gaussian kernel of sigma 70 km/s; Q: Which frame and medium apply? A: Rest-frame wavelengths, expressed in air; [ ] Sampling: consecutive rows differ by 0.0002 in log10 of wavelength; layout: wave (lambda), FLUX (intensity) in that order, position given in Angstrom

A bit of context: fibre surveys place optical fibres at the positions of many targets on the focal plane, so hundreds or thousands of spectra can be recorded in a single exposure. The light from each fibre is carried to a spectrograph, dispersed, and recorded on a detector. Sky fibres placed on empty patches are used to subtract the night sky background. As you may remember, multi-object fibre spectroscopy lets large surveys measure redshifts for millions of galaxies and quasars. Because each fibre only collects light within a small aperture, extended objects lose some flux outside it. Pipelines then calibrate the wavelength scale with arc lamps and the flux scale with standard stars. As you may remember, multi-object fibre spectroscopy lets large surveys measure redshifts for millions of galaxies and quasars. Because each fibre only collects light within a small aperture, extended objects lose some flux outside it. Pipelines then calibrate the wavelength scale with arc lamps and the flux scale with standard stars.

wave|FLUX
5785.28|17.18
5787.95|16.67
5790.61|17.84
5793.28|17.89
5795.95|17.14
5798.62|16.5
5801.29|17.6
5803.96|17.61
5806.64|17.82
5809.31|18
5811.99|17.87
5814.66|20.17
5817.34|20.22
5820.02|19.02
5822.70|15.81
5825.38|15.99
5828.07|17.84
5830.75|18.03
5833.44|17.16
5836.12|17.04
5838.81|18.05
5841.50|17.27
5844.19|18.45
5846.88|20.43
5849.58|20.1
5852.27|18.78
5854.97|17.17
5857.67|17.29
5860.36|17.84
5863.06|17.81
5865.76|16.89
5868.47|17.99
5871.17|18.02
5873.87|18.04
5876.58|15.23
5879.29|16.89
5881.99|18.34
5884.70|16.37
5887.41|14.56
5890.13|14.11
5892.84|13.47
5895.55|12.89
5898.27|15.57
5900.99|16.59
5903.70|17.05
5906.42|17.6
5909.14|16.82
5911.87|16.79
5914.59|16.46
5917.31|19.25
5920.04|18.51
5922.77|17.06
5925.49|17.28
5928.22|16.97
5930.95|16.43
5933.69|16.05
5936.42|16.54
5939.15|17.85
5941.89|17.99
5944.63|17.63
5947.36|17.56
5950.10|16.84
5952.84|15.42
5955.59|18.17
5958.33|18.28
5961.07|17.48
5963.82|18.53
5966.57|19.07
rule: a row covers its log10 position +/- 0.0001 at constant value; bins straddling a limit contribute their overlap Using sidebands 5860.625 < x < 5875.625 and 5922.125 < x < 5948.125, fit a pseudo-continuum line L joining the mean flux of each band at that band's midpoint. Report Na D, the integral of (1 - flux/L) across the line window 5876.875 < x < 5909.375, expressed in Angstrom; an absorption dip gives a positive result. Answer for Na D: 3.1 Angstrom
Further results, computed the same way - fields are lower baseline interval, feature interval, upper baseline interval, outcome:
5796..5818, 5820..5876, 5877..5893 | -3.13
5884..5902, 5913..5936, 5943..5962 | -1.62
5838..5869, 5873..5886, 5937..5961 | 0.75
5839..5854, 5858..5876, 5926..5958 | 0.84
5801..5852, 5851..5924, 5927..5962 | 3.55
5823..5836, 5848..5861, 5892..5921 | -1.06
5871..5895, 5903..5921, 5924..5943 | -1.03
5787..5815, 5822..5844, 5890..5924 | 0.03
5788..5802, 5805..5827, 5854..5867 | -0.95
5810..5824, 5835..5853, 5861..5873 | -0.49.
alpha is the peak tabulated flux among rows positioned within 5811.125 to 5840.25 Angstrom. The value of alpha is 20.22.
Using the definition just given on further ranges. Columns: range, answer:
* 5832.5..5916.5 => 20.43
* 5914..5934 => 19.25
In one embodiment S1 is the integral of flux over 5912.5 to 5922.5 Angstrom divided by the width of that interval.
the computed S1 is 17.9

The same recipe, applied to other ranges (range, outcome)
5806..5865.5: 18.1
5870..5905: 15.9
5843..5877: 18.1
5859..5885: 17.4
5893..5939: 16.7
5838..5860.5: 18.4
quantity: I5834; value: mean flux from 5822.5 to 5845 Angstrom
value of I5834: 17.3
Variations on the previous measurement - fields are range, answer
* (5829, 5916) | 17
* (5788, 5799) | 17.3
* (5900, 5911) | 17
